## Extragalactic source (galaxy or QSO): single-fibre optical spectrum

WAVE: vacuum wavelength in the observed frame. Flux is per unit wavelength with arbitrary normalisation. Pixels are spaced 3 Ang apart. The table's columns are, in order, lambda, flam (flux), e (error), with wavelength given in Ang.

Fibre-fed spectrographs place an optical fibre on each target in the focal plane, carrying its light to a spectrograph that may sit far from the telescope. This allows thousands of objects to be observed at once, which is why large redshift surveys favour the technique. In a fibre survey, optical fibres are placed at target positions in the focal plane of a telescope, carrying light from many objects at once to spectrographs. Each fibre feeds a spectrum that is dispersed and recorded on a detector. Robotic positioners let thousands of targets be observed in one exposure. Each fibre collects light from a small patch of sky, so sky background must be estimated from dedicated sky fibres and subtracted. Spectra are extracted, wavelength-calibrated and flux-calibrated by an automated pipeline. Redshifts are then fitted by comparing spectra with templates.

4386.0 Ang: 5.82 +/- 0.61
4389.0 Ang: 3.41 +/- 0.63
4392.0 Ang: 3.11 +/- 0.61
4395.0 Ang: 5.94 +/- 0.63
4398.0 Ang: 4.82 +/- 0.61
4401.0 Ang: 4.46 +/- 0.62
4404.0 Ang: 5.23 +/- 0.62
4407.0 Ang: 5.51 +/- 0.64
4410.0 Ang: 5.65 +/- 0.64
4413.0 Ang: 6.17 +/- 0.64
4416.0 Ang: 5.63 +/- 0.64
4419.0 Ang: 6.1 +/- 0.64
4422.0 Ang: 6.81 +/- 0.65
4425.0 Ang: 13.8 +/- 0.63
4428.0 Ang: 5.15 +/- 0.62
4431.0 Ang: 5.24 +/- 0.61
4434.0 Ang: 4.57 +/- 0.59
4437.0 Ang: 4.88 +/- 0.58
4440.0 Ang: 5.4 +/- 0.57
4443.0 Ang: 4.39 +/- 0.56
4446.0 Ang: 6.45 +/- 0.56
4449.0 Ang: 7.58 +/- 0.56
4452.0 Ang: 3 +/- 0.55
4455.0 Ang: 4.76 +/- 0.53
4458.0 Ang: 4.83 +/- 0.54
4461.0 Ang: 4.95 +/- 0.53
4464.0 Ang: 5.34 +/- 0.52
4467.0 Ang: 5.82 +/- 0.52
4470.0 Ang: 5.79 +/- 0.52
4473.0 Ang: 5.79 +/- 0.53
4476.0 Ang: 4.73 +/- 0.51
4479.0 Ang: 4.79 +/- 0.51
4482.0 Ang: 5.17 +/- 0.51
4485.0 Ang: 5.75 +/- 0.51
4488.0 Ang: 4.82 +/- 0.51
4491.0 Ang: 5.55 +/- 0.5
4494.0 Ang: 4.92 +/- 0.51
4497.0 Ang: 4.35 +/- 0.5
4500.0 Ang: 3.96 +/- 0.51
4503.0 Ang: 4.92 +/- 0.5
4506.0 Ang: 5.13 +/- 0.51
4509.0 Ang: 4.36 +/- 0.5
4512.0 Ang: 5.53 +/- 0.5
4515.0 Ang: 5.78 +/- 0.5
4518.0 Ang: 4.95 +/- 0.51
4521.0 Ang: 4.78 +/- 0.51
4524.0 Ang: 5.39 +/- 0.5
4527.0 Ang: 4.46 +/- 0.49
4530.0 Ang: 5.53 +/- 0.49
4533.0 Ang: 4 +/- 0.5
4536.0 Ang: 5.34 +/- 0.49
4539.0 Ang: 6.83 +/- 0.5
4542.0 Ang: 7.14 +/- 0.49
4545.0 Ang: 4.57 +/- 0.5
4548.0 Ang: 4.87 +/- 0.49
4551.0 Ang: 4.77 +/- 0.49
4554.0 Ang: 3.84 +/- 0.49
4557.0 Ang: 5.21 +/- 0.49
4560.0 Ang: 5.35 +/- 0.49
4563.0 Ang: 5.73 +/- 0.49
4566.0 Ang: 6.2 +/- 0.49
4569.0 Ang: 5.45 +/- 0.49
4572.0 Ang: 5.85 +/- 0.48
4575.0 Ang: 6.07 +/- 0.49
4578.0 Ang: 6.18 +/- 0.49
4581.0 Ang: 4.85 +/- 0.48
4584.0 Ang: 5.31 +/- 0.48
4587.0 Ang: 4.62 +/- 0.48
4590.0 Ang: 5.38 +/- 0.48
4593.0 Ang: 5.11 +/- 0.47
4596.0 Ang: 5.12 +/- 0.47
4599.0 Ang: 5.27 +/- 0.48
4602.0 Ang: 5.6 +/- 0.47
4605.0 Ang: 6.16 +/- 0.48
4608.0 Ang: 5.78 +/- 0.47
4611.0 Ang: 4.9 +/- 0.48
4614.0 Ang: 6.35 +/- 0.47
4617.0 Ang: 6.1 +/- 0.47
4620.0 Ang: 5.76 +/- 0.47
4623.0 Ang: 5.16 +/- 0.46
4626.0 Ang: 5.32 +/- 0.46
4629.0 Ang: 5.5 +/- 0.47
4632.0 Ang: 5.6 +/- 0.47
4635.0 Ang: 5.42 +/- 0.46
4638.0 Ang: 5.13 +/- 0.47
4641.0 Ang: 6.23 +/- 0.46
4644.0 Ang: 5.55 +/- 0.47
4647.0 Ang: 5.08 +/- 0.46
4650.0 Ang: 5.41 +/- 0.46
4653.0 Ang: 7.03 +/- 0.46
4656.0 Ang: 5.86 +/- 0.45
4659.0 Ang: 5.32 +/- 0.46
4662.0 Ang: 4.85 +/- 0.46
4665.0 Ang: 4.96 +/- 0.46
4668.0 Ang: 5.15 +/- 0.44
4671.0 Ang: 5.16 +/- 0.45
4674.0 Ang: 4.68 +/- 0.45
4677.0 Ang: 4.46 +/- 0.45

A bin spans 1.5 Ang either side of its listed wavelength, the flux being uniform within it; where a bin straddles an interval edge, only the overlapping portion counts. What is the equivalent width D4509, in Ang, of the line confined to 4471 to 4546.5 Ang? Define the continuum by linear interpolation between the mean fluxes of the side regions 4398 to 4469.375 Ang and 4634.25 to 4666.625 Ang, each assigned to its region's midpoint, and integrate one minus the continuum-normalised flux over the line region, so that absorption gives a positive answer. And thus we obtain 6.7 Ang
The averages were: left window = 5.71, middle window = 5.15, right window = 5.53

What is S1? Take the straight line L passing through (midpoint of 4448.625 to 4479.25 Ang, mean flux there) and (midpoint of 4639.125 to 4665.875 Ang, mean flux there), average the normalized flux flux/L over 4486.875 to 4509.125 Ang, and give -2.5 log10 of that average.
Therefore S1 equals 0.10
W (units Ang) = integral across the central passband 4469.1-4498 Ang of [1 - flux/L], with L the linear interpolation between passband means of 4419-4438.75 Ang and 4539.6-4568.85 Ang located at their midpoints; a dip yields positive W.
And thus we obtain 4.4 Ang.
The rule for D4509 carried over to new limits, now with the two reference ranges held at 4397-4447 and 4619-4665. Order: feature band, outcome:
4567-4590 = 0.6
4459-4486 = 2.3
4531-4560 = 2.6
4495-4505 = 2.2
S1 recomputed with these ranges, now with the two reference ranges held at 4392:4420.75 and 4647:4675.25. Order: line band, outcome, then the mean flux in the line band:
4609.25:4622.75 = -0.07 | 5.72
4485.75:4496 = 0.06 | 5.11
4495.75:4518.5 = 0.11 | 4.87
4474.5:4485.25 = 0.07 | 5.04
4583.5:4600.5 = 0.05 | 5.12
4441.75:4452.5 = -0.04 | 5.6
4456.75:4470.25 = 0.01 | 5.31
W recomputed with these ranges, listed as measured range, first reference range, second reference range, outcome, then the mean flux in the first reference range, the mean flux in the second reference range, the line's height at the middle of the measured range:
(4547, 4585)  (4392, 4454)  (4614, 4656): 2.2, 5.76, 5.67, 5.7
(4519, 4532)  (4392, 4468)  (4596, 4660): 1.5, 5.65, 5.63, 5.64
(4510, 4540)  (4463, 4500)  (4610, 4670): 0.3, 5.18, 5.54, 5.28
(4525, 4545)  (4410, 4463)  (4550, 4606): 0.2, 5.85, 5.37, 5.52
